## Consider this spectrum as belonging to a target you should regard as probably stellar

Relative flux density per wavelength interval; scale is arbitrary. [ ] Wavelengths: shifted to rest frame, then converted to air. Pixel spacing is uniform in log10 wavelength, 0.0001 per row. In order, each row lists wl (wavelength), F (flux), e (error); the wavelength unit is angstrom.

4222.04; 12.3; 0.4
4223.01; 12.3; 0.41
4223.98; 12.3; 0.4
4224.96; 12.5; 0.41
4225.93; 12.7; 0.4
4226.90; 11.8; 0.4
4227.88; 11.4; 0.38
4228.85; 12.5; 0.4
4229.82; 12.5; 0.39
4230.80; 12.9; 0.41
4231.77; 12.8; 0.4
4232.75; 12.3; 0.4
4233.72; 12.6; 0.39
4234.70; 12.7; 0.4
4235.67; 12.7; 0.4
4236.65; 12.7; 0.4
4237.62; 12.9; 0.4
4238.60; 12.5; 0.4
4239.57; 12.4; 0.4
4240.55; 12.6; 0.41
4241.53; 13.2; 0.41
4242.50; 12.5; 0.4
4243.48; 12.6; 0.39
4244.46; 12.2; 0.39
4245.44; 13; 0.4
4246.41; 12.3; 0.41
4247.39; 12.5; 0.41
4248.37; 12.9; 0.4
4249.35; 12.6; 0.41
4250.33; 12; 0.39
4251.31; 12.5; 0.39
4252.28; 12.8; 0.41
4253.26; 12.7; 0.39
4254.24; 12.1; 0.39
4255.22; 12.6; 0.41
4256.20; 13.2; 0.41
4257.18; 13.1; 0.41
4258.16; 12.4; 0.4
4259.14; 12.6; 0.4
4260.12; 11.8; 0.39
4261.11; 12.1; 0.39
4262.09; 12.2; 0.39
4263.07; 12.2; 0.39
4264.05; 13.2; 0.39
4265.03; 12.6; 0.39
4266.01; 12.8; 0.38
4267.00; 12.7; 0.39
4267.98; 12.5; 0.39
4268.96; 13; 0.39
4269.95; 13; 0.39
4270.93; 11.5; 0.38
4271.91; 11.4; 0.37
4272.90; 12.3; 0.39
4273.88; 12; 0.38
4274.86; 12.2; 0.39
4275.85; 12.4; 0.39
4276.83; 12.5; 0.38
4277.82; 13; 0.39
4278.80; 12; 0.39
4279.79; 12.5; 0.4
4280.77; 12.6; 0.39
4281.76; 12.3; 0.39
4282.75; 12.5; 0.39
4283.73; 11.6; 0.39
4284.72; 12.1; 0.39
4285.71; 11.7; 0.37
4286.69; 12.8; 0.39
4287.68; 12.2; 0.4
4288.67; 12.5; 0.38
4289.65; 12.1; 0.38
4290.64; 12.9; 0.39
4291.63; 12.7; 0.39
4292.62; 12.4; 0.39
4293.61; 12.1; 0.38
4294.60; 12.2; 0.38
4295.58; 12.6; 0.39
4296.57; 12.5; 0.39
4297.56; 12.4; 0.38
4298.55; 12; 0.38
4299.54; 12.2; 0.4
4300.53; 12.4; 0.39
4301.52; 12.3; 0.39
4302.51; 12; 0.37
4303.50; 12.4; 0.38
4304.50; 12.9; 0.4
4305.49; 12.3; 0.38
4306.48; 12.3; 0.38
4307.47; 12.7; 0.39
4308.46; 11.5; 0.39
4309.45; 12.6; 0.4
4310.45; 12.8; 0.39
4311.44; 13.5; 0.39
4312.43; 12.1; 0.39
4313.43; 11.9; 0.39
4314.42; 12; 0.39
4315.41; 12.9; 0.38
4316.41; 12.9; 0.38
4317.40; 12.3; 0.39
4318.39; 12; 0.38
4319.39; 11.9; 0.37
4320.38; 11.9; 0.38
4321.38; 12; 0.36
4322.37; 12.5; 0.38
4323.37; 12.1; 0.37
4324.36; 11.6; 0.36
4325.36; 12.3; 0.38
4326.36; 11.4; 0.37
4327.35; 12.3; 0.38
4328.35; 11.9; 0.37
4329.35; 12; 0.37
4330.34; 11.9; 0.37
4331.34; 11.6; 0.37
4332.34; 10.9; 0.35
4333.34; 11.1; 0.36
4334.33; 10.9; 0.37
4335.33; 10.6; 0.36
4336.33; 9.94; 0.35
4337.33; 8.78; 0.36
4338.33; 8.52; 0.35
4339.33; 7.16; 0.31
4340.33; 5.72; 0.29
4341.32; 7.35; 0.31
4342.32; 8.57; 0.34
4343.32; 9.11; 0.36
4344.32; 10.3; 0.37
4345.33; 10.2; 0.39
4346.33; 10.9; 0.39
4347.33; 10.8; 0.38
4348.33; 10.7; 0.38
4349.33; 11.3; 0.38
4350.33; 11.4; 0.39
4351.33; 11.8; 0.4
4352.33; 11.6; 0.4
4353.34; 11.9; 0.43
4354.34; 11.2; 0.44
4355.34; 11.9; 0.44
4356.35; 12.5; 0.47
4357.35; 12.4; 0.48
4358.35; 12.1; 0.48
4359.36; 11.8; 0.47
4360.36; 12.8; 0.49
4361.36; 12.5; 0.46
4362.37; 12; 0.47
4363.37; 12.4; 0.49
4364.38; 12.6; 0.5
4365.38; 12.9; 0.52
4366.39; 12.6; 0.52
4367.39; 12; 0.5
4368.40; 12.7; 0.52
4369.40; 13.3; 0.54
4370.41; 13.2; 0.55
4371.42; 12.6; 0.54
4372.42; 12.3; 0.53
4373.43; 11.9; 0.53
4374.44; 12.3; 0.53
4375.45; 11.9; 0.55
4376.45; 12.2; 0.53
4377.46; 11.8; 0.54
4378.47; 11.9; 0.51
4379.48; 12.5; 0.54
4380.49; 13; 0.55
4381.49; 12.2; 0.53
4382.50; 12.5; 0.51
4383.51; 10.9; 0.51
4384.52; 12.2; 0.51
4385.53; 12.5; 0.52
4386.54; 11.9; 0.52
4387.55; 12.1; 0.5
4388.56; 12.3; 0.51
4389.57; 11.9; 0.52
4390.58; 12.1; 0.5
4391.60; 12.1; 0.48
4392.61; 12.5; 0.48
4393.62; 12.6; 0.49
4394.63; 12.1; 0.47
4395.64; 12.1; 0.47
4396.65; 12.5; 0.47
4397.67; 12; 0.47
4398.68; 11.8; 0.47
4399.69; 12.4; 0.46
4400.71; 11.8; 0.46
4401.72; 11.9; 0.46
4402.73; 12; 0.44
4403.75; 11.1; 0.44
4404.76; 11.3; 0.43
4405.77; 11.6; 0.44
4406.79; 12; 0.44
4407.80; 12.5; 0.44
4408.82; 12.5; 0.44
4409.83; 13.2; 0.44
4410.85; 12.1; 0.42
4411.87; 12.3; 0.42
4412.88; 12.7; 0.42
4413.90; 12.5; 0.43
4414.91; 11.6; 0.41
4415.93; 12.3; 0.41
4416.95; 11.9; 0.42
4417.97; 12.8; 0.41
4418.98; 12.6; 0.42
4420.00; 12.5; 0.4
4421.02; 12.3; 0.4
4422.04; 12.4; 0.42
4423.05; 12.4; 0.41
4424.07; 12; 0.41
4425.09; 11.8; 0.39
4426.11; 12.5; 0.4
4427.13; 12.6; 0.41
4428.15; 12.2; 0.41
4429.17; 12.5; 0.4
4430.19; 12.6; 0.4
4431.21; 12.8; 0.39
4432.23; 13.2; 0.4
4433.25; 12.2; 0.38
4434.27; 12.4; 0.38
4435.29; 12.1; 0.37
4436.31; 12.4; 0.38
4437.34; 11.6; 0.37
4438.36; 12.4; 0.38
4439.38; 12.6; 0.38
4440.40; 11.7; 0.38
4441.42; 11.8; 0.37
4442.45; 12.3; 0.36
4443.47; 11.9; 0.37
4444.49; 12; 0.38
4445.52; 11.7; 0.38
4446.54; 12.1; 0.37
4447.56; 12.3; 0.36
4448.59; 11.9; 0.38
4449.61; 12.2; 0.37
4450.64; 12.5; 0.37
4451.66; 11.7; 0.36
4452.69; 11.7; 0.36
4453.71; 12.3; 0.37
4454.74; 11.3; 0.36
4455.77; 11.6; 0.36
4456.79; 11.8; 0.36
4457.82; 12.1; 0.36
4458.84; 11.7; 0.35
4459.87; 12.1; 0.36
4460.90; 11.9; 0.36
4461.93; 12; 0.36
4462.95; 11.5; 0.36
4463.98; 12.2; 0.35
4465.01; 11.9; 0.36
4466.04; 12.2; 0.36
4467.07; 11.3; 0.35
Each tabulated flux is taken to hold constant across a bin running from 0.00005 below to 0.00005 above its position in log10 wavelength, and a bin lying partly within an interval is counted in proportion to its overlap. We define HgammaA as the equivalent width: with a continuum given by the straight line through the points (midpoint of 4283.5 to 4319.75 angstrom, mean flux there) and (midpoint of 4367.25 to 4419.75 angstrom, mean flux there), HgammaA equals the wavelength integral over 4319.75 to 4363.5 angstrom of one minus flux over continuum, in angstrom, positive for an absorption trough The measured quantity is 4.57 angstrom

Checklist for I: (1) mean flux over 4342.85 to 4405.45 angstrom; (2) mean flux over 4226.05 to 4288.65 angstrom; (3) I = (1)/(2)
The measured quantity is 1.0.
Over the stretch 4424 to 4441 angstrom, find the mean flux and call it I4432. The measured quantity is 12.3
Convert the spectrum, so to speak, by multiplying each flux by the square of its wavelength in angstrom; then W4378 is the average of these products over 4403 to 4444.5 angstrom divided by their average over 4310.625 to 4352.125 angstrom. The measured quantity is 1.16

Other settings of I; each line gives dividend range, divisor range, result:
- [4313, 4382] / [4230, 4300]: 0.92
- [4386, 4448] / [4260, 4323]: 0.99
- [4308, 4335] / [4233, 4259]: 0.95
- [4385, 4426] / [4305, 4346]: 1.09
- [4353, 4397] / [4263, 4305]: 0.99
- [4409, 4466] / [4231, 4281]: 0.97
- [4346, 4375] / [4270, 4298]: 0.98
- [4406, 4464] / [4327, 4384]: 1.07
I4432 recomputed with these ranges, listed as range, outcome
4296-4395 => 11.7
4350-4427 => 12.2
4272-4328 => 12.3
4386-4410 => 12.1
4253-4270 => 12.6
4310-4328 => 12.2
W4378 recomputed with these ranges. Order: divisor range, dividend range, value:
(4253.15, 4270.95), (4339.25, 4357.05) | 0.86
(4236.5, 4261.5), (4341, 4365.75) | 0.95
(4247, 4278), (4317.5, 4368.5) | 0.93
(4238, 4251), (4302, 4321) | 1.02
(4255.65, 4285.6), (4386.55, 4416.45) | 1.04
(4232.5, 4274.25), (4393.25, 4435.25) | 1.05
